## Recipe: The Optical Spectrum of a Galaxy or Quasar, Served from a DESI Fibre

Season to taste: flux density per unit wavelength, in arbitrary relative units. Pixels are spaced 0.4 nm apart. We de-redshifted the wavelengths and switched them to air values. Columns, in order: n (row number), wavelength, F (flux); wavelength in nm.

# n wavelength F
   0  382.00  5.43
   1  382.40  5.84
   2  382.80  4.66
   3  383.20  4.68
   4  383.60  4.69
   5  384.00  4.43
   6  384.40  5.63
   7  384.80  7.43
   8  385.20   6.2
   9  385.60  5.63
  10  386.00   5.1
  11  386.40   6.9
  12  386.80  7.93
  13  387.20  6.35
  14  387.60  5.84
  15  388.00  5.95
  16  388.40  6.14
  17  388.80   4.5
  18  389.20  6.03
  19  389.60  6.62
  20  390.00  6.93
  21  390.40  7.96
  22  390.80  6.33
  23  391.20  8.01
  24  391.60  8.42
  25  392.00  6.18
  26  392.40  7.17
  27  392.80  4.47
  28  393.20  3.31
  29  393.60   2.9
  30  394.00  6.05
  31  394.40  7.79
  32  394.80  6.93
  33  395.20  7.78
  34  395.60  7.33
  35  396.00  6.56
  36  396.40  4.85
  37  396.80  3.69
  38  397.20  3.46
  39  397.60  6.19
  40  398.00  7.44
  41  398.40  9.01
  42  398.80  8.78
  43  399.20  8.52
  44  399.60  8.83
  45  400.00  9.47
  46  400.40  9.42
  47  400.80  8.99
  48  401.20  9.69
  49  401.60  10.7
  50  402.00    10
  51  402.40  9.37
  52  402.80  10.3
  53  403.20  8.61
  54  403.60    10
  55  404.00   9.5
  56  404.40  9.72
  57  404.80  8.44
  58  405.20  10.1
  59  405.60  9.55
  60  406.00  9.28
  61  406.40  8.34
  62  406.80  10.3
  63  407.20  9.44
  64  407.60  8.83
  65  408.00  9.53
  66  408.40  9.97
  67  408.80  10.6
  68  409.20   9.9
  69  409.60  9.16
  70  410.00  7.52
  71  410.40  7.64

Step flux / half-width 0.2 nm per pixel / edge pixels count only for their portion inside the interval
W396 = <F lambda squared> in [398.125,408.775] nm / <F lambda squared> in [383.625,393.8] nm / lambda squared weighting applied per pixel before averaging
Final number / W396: 1.7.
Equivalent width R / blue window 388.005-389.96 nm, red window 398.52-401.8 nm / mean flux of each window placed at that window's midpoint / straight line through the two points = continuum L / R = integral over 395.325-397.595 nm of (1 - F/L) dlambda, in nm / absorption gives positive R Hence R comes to 0.78 nm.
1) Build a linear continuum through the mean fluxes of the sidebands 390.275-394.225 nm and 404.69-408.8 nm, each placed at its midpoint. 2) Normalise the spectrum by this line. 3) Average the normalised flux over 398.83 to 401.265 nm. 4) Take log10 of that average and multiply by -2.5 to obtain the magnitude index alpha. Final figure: -0.155 mag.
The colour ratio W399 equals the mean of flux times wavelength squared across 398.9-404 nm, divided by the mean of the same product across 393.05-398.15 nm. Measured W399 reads 1.7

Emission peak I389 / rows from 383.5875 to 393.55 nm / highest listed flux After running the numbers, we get 8.42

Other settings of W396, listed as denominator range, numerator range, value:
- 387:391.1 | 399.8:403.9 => 1.63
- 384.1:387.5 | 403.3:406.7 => 1.63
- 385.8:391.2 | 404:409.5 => 1.63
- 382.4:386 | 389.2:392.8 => 1.33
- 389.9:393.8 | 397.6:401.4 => 1.48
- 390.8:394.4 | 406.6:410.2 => 1.72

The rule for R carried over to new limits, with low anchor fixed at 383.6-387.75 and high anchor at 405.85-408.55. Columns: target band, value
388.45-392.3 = 0.03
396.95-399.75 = 0.24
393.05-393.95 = 0.46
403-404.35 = -0.09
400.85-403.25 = -0.34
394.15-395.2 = 0.01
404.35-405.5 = -0.05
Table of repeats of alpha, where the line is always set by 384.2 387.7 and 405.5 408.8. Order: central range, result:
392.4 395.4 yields 0.30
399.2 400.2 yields -0.08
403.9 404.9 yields -0.02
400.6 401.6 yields -0.12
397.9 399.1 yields -0.04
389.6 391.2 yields -0.02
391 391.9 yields -0.12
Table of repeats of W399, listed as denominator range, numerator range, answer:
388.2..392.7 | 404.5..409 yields 1.54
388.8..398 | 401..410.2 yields 1.65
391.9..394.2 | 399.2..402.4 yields 1.99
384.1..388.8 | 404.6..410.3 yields 1.68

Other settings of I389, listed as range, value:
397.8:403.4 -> 10.7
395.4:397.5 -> 7.33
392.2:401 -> 9.47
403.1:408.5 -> 10.3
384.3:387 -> 7.93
